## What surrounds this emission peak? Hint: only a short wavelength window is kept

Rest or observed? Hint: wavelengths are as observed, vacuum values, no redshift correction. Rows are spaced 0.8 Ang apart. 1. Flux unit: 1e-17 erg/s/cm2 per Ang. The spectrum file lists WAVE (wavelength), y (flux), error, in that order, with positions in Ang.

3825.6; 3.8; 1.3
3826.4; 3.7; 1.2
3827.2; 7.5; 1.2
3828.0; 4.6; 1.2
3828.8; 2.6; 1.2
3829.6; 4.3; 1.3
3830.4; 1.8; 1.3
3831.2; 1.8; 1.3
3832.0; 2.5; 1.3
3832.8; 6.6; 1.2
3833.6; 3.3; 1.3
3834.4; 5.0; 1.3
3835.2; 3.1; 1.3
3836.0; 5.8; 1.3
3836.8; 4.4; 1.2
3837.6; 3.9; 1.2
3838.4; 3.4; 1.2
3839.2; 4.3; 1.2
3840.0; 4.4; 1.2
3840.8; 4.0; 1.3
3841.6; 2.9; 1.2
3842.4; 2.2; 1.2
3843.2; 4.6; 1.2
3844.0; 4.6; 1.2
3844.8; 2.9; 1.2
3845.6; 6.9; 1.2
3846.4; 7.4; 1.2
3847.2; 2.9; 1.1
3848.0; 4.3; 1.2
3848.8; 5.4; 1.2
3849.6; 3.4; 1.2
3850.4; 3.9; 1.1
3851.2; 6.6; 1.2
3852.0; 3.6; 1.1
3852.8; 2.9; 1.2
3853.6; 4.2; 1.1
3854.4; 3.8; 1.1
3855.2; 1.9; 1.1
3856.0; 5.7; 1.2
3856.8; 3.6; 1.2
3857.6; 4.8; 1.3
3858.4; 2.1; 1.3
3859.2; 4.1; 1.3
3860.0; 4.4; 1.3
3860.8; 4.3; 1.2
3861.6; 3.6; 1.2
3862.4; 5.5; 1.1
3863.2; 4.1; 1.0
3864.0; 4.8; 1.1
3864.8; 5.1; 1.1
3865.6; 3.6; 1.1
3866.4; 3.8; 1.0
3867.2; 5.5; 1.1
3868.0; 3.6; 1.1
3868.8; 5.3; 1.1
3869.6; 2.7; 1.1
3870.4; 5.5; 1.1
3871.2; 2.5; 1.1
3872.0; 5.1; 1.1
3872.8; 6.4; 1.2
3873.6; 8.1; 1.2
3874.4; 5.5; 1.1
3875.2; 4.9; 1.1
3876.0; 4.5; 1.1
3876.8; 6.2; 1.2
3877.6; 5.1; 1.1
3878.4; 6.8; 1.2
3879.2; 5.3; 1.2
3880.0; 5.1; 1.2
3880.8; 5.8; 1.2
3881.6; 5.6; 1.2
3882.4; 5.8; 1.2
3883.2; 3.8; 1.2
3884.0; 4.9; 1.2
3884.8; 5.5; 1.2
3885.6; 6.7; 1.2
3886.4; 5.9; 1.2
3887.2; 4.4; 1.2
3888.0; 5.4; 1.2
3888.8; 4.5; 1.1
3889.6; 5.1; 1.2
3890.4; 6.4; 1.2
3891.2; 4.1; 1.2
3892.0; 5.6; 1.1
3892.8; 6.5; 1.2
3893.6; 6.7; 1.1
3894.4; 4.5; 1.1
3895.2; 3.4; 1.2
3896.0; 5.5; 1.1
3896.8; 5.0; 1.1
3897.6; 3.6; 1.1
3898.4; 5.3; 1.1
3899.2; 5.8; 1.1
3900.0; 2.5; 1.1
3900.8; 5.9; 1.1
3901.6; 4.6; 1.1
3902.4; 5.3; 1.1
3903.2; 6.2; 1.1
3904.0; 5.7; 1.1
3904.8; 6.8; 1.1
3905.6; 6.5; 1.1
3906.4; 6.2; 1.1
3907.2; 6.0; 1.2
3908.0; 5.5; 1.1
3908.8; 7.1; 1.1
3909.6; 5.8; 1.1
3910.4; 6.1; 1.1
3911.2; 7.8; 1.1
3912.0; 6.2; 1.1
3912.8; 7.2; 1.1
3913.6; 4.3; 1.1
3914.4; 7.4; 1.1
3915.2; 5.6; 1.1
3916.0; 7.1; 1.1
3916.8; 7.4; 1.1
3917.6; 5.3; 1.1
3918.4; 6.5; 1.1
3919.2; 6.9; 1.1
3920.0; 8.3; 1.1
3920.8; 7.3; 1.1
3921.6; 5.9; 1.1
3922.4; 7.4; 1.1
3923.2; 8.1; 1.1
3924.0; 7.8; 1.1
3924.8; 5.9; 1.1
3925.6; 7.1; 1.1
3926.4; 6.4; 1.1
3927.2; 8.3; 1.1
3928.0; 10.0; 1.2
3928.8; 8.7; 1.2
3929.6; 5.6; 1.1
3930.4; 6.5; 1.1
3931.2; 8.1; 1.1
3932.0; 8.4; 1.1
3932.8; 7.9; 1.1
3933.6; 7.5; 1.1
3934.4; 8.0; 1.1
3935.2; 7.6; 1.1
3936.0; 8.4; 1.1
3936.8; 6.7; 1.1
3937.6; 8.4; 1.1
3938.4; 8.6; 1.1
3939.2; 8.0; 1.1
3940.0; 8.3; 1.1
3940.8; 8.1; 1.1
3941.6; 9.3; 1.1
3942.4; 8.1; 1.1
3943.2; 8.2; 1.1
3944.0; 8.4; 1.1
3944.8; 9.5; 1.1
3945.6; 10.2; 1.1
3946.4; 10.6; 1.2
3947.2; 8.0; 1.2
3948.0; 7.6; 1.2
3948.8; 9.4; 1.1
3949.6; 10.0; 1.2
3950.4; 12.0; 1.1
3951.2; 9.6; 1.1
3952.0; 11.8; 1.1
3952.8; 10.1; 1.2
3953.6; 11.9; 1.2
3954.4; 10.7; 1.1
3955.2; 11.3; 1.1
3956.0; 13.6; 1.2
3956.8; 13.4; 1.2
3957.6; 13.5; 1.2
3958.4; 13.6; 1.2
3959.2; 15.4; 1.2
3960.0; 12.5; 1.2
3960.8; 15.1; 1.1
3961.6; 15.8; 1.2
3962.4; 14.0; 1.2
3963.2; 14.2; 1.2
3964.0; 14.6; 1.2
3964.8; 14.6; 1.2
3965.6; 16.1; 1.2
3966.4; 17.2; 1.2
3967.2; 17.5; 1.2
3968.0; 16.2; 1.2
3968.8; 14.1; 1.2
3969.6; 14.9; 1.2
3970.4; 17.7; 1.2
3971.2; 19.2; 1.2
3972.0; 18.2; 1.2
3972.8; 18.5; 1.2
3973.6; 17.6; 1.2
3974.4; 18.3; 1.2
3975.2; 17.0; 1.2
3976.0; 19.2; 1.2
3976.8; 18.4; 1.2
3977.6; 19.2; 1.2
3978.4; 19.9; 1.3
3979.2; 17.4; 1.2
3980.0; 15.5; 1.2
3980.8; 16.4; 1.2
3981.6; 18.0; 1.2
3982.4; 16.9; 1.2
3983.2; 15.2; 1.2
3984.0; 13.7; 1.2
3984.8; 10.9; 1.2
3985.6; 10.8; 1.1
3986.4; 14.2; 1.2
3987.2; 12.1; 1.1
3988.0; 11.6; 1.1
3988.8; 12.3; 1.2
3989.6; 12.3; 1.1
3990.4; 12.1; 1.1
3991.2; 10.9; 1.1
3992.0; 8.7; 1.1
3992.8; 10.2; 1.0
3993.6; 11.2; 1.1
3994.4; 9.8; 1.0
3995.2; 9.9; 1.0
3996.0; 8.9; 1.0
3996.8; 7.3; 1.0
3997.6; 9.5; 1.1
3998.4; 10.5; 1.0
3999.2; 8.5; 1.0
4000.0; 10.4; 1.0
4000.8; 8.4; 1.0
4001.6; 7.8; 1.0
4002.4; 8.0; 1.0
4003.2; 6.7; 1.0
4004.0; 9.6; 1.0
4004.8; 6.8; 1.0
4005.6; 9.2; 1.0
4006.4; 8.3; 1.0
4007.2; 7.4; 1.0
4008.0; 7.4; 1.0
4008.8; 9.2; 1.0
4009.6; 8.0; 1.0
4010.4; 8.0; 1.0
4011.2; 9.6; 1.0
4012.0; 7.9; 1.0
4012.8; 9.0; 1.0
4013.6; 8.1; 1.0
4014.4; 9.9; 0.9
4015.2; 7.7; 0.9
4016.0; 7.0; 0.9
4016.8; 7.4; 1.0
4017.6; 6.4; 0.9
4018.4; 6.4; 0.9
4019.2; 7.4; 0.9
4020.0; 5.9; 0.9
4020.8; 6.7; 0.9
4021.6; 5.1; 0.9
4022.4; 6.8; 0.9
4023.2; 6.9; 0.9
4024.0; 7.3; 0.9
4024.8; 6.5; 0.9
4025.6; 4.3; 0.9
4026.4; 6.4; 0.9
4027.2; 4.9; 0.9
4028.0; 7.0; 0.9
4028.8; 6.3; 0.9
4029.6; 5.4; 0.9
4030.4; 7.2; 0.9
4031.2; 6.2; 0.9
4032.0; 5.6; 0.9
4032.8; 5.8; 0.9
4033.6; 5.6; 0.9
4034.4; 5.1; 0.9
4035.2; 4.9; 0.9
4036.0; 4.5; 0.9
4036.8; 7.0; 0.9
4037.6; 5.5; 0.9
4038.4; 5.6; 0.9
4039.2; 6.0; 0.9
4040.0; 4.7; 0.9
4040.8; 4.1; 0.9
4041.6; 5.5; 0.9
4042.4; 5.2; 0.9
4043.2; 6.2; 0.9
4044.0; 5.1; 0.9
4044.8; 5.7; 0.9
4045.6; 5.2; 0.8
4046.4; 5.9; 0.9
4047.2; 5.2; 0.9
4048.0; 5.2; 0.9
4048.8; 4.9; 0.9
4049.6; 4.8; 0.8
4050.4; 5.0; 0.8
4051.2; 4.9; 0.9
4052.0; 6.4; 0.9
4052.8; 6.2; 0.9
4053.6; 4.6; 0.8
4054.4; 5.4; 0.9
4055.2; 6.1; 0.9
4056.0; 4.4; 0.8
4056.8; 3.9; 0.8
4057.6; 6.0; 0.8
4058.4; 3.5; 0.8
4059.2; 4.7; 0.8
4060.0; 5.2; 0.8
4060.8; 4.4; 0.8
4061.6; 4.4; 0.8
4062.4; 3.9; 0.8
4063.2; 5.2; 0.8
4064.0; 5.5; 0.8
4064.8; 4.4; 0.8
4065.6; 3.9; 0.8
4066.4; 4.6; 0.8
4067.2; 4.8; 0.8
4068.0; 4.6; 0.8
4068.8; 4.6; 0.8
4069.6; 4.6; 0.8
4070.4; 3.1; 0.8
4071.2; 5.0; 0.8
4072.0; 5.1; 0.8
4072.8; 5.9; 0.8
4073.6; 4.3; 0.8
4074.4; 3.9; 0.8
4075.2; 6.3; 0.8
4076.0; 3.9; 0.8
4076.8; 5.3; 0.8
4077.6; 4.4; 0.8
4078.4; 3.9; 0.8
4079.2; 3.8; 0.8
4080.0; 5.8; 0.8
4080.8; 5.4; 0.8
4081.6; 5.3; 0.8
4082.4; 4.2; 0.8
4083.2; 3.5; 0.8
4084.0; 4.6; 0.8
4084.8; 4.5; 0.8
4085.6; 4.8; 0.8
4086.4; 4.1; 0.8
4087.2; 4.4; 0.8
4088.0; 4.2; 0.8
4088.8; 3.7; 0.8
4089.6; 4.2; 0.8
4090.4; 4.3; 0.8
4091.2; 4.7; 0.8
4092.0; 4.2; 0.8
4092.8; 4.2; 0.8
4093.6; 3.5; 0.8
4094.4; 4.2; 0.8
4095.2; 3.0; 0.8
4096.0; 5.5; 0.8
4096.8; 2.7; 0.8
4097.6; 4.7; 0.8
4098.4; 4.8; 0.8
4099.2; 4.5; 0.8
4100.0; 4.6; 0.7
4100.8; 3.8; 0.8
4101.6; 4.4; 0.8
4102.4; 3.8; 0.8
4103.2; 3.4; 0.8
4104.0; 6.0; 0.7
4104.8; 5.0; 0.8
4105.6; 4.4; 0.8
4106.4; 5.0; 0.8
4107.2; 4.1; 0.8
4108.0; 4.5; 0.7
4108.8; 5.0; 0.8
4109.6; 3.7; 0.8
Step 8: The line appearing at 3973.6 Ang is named C IV 1549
